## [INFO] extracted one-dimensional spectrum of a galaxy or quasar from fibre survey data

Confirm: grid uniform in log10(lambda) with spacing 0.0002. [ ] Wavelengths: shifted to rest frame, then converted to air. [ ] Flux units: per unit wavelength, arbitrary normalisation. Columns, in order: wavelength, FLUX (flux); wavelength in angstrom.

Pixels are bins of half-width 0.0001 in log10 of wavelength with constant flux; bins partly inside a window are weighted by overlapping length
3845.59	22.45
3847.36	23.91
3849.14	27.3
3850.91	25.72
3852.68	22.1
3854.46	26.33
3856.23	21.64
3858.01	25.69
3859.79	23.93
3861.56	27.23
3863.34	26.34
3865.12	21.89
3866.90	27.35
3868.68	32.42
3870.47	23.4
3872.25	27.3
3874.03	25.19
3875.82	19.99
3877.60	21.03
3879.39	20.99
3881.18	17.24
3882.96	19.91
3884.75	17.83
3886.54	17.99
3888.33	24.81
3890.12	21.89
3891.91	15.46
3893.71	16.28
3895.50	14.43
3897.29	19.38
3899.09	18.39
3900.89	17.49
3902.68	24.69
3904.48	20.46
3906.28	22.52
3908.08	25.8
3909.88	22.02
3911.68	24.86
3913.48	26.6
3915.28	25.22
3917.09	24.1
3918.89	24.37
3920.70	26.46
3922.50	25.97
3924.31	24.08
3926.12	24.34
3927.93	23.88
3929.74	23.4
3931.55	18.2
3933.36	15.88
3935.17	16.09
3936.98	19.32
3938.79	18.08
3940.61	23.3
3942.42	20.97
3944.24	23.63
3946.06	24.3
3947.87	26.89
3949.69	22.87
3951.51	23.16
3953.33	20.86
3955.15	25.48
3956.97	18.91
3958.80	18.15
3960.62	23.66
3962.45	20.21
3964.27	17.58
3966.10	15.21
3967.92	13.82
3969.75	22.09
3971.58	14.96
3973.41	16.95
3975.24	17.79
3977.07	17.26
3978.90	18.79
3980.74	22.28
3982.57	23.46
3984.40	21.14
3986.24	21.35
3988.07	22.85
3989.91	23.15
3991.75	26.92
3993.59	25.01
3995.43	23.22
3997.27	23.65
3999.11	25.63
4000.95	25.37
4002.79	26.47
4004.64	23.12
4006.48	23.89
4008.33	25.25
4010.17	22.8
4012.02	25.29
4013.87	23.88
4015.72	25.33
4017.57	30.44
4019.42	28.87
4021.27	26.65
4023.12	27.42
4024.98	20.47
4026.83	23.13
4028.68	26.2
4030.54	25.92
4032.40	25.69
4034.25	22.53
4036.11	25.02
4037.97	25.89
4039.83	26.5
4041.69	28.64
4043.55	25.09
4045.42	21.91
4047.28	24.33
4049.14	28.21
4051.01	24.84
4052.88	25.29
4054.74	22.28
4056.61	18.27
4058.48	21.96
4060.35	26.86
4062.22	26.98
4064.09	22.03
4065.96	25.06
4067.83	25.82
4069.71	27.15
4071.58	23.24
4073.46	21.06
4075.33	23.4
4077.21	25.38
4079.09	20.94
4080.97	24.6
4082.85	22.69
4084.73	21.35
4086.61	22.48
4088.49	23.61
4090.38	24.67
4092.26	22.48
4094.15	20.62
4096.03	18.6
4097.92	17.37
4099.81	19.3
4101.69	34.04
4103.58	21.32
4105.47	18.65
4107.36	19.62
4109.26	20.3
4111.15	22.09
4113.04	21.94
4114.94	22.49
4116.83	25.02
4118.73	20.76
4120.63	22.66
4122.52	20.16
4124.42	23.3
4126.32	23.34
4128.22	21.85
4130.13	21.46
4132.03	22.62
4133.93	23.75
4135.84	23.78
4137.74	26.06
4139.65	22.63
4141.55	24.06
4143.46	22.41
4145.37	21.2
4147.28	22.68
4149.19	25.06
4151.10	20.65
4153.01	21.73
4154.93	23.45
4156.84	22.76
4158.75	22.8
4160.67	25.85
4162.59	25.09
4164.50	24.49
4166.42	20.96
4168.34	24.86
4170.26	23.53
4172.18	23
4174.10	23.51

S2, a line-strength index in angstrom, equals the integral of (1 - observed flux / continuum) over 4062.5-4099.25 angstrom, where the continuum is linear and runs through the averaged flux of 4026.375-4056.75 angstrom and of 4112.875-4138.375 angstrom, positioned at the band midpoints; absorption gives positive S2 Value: 1.71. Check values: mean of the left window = 24.9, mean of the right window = 22.8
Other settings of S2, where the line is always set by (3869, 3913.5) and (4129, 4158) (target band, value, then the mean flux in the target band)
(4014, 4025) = -2.4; 26.8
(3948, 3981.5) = 3.1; 19.6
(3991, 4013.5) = -2.9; 24.7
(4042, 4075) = -2.8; 24.2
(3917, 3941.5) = -0.6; 21.9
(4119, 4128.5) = 0.3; 22.2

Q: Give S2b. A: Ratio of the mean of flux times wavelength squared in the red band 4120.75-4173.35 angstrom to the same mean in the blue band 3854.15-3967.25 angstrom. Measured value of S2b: 1.2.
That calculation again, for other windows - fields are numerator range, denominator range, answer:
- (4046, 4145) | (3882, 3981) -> 1.19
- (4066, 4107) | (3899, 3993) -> 1.13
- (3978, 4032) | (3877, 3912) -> 1.29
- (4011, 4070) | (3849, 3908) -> 1.23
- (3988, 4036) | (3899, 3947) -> 1.16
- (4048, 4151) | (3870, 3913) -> 1.22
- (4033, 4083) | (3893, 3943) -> 1.20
